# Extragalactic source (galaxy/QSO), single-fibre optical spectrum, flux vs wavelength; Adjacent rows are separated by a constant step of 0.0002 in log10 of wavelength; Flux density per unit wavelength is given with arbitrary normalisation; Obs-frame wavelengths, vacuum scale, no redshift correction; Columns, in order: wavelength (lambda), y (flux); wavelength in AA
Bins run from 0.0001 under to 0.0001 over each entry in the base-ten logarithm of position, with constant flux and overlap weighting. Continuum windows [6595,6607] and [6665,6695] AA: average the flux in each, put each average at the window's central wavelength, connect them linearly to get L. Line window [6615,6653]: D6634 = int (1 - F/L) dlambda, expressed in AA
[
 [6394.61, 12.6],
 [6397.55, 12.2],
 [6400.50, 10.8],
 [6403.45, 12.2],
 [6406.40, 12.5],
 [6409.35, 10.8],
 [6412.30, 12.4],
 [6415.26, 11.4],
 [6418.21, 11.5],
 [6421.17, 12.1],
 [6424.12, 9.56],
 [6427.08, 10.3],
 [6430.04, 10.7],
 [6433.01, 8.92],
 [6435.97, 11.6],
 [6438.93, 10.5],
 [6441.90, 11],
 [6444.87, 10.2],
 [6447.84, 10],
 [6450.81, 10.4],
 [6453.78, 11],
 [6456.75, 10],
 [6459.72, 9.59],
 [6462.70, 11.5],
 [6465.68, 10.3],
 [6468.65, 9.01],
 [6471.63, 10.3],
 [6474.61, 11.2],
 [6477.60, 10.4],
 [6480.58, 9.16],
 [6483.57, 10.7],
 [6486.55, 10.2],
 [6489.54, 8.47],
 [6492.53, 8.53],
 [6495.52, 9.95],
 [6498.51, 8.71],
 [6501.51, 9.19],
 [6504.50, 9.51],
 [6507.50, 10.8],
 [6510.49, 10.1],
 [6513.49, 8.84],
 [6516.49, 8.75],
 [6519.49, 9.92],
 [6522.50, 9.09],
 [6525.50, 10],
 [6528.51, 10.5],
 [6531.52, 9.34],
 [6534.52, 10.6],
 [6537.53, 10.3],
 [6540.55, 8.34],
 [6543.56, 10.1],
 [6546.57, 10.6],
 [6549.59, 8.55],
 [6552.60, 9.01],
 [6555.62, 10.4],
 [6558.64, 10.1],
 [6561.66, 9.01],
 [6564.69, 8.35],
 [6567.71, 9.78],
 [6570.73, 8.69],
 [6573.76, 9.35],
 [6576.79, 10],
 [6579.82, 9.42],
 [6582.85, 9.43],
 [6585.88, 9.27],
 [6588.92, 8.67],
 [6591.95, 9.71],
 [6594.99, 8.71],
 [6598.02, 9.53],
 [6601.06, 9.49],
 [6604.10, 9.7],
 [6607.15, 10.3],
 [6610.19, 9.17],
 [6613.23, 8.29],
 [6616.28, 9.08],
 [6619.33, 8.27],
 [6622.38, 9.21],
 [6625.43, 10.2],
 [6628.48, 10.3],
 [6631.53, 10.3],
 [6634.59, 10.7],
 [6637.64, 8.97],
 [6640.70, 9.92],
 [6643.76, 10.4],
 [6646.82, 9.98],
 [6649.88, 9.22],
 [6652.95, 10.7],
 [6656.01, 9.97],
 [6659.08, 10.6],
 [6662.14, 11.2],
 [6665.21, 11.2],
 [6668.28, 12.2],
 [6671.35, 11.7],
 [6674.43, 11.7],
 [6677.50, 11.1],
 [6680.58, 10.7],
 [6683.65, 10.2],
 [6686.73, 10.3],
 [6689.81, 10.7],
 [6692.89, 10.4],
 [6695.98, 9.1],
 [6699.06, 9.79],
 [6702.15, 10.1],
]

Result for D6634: 1.5 AA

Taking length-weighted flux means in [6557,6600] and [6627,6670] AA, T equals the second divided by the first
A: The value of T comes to 1.12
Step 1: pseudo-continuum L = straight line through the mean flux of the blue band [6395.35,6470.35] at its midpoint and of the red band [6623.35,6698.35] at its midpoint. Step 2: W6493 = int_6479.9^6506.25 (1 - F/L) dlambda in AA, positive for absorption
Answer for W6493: 3.29 AA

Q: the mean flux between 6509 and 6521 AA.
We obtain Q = 9.4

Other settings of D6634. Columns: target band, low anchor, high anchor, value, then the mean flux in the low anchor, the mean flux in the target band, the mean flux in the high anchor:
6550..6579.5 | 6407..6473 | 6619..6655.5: 2.29 AA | 10.6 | 9.38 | 9.9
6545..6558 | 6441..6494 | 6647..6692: 0.89 AA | 10.1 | 9.68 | 10.8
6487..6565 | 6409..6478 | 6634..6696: 7.81 AA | 10.6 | 9.53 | 10.6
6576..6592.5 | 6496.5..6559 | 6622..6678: 1.11 AA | 9.65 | 9.37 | 10.5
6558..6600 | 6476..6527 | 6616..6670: 2.61 AA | 9.55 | 9.27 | 10.2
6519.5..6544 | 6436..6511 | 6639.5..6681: 1.19 AA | 10.1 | 9.78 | 10.8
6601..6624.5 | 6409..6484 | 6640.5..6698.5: 3.08 AA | 10.6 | 9.19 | 10.6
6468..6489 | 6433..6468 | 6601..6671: 0.56 AA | 10.4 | 10.1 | 10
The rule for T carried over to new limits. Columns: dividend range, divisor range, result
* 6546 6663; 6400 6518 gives 0.93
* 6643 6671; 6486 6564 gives 1.12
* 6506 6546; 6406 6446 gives 0.89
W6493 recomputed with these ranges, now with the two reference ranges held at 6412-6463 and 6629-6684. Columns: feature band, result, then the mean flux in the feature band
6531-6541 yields 0.8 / 9.81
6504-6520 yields 1.5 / 9.65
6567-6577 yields 1.2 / 9.36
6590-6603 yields 1.6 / 9.35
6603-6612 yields 0.8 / 9.68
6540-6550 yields 1.0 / 9.59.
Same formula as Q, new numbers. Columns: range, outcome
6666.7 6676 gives 11.9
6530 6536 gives 9.98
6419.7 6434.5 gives 10.3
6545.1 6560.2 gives 9.73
